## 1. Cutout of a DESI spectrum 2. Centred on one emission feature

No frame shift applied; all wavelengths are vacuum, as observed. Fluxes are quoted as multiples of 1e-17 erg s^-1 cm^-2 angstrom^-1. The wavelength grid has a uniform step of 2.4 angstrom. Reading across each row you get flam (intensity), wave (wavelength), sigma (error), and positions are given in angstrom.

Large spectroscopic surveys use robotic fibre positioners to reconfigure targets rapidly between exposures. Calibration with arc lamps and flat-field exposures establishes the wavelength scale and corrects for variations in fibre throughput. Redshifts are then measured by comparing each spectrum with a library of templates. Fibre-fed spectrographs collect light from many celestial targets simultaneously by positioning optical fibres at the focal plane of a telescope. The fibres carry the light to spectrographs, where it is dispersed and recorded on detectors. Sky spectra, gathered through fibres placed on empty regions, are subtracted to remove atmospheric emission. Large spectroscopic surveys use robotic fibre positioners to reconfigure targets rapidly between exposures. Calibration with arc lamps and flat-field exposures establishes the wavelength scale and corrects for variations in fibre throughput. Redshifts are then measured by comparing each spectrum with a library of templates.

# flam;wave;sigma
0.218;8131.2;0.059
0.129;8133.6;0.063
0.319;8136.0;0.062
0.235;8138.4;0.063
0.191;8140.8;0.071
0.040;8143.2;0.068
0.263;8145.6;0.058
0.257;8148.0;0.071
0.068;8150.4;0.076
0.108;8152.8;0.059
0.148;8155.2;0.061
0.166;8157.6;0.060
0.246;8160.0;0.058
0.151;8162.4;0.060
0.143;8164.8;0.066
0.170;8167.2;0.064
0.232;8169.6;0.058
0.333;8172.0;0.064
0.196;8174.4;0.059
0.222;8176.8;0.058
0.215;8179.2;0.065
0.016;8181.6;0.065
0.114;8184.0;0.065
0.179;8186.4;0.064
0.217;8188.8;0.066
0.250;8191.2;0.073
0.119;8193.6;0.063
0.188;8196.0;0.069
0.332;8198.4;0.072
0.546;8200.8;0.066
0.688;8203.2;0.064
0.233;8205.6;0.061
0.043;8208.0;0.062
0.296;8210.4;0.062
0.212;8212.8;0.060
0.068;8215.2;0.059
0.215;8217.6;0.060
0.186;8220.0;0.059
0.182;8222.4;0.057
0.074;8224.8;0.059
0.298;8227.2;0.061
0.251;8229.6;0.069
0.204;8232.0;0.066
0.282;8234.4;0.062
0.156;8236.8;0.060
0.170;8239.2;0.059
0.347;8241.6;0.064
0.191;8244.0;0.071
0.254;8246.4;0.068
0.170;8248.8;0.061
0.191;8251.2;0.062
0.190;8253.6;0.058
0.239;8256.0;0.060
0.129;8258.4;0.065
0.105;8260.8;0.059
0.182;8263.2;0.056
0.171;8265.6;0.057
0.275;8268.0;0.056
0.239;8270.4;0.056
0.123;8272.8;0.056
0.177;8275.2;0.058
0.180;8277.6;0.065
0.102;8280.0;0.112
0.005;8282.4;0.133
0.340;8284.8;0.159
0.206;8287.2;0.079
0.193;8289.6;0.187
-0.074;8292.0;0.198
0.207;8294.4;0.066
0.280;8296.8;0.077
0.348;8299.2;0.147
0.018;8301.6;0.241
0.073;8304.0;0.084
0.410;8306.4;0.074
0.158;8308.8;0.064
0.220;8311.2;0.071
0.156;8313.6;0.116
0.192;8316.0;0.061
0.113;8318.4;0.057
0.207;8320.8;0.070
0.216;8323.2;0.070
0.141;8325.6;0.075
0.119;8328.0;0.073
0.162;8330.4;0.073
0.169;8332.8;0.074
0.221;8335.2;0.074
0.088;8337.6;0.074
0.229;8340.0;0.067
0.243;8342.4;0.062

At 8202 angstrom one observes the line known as Hgamma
